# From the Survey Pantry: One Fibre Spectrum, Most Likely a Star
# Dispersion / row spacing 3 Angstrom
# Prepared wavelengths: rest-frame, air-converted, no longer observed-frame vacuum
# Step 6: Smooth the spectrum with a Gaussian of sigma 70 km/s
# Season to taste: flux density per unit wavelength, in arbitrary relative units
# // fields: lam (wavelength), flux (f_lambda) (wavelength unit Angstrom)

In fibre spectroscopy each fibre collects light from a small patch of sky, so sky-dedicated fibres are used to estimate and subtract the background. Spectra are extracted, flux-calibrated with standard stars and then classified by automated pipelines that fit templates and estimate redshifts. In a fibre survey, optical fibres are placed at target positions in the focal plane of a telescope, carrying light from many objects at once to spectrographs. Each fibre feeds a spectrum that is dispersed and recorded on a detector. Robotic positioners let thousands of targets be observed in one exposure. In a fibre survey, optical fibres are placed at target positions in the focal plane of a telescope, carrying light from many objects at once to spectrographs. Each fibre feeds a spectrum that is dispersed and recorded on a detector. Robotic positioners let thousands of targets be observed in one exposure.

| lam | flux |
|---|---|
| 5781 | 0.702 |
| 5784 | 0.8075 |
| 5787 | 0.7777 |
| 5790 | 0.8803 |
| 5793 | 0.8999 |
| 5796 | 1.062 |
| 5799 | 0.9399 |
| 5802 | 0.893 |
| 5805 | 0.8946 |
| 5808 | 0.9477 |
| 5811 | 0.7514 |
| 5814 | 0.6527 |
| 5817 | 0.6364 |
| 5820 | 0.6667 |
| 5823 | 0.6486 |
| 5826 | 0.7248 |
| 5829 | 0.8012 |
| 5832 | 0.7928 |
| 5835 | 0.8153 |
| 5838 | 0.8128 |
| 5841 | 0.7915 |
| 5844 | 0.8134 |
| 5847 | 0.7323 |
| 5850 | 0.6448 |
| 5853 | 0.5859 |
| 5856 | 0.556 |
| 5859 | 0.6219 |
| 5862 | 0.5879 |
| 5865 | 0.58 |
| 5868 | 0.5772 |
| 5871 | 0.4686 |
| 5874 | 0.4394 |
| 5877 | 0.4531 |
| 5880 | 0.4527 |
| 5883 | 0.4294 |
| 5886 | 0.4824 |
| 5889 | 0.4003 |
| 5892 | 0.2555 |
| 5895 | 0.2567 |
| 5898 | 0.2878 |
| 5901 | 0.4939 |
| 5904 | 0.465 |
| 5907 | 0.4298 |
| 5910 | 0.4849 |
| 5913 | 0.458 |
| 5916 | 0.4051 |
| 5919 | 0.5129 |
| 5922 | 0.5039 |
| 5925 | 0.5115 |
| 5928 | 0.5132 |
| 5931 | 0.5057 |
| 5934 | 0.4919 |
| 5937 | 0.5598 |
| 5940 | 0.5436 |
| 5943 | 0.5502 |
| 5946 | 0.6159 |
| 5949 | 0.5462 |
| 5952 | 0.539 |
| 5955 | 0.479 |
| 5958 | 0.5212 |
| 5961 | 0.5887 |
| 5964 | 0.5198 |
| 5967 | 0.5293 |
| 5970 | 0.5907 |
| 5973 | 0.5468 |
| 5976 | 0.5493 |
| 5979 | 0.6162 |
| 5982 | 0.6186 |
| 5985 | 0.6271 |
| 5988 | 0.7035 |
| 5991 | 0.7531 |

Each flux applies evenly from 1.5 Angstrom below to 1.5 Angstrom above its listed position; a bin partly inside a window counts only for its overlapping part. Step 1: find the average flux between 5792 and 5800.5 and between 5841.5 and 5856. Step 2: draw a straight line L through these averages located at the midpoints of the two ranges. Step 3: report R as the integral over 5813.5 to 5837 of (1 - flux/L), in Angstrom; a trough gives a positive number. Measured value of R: 2.5 Angstrom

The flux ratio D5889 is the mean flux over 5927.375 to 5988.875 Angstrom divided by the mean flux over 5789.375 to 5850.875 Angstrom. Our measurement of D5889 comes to 0.7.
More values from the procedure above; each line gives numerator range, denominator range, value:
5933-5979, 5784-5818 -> 0.64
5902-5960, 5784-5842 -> 0.63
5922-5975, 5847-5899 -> 1.11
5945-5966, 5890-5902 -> 1.70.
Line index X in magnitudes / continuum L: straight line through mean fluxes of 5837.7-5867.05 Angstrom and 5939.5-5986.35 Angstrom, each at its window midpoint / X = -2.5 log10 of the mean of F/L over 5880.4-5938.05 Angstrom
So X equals 0.345 mag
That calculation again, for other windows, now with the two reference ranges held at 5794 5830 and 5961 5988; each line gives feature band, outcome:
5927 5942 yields 0.21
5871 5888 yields 0.49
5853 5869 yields 0.25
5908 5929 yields 0.34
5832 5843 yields -0.05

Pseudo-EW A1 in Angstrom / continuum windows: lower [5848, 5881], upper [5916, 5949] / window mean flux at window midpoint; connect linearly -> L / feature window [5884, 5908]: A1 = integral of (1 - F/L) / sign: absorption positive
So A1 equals 6.8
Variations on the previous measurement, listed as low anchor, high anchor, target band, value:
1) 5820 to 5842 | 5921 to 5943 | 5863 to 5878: 3.60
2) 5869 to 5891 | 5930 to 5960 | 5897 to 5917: 1.95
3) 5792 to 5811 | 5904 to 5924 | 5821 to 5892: 9.95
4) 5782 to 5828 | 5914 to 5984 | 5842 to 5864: 2.15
